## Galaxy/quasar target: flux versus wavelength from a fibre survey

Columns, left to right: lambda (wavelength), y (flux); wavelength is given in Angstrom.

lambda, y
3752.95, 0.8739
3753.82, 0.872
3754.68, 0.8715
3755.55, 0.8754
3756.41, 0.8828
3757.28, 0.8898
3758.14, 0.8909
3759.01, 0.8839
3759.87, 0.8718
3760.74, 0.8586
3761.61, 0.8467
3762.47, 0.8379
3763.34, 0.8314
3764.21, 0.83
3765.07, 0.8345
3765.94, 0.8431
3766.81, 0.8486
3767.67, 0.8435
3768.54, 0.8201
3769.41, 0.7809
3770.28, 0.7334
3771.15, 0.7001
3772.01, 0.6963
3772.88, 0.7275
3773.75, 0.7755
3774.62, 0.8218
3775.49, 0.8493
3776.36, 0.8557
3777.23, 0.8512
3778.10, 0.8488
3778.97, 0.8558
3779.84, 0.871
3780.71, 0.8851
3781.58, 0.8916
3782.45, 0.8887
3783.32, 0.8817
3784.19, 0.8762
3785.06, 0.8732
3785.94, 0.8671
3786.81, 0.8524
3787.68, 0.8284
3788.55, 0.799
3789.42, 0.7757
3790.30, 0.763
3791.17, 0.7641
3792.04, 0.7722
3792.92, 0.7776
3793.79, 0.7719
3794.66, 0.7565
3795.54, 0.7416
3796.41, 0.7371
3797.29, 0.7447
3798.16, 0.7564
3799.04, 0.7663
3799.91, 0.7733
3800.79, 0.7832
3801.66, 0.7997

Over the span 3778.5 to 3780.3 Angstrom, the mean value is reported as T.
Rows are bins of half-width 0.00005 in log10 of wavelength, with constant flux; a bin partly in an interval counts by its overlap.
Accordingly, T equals 0.864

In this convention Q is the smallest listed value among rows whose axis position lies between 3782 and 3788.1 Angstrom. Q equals 0.8284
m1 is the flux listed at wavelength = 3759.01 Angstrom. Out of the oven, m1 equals 0.8839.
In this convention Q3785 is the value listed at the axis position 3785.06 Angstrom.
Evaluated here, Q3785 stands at 0.8732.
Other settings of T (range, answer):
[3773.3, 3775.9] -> 0.814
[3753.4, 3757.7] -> 0.878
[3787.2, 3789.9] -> 0.801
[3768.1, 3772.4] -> 0.747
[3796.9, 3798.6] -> 0.751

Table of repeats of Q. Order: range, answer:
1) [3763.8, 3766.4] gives 0.83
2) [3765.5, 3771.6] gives 0.7001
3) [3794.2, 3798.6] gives 0.7371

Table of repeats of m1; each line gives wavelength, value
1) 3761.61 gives 0.8467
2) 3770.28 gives 0.7334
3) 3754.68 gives 0.8715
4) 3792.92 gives 0.7776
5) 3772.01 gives 0.6963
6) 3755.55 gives 0.8754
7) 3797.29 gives 0.7447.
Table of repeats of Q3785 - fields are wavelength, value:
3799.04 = 0.7663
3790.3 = 0.763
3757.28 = 0.8898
